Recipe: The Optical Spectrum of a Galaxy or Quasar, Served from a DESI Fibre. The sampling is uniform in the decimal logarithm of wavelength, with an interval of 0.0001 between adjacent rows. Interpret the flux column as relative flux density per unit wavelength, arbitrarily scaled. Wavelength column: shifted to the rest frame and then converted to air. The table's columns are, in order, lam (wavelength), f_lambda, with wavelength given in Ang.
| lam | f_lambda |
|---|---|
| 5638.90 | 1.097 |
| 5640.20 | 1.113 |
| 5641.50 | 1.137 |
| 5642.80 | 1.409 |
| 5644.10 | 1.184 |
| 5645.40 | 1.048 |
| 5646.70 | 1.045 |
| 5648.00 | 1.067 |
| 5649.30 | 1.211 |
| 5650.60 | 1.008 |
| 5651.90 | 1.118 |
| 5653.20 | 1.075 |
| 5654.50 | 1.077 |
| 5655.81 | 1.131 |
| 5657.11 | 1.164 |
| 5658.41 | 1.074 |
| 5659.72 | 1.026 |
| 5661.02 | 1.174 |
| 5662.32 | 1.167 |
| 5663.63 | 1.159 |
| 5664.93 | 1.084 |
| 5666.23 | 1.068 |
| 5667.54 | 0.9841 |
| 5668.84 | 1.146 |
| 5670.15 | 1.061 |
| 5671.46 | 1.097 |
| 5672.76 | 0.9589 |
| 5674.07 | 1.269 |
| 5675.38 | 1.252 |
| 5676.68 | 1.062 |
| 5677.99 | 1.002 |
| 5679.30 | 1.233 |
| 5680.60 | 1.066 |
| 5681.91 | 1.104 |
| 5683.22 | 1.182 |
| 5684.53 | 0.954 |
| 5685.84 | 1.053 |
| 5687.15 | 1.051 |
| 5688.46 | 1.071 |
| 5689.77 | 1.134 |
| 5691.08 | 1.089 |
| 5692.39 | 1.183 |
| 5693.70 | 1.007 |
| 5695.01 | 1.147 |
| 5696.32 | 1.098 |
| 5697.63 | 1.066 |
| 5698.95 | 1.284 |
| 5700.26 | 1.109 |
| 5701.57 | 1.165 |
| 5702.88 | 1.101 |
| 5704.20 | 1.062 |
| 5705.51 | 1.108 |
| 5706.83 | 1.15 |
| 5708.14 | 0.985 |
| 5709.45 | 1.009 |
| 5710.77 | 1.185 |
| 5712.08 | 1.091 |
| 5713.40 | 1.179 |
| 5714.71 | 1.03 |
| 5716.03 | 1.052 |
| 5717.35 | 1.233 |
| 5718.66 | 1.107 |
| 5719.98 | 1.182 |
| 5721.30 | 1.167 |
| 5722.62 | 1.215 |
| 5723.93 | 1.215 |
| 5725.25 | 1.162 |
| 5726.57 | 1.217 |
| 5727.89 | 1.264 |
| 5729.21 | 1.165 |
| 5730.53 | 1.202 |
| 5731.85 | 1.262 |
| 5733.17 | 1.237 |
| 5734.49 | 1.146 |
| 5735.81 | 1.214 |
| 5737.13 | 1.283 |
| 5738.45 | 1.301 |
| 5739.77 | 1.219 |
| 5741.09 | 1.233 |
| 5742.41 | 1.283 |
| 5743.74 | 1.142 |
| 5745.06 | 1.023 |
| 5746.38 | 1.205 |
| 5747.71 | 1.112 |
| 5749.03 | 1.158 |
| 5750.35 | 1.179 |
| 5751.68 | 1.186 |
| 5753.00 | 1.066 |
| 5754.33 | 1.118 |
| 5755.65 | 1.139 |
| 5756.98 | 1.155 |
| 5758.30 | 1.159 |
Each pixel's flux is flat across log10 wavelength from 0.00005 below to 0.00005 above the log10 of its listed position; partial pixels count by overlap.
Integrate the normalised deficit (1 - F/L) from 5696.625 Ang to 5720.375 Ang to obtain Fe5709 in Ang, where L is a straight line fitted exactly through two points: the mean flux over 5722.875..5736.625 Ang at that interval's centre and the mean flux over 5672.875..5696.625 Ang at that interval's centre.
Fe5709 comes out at 0.9 Ang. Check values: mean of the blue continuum 1.11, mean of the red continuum 1.21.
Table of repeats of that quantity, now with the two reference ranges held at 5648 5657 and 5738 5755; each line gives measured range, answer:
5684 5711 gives 1.0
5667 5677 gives 0.1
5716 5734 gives -0.6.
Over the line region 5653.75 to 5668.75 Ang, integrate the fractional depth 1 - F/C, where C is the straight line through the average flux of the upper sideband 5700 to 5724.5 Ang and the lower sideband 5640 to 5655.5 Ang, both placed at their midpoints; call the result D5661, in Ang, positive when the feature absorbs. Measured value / 0.3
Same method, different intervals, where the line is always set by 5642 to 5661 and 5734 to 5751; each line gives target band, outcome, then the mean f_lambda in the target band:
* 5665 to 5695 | 1.3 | 1.09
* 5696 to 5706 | 0.3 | 1.13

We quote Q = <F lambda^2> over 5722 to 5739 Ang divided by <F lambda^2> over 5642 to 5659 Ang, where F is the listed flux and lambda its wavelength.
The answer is 1.1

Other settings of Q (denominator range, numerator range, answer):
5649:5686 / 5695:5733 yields 1.06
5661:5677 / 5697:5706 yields 1.03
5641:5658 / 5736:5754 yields 1.08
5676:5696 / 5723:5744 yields 1.14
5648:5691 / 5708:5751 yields 1.09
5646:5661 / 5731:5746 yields 1.14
